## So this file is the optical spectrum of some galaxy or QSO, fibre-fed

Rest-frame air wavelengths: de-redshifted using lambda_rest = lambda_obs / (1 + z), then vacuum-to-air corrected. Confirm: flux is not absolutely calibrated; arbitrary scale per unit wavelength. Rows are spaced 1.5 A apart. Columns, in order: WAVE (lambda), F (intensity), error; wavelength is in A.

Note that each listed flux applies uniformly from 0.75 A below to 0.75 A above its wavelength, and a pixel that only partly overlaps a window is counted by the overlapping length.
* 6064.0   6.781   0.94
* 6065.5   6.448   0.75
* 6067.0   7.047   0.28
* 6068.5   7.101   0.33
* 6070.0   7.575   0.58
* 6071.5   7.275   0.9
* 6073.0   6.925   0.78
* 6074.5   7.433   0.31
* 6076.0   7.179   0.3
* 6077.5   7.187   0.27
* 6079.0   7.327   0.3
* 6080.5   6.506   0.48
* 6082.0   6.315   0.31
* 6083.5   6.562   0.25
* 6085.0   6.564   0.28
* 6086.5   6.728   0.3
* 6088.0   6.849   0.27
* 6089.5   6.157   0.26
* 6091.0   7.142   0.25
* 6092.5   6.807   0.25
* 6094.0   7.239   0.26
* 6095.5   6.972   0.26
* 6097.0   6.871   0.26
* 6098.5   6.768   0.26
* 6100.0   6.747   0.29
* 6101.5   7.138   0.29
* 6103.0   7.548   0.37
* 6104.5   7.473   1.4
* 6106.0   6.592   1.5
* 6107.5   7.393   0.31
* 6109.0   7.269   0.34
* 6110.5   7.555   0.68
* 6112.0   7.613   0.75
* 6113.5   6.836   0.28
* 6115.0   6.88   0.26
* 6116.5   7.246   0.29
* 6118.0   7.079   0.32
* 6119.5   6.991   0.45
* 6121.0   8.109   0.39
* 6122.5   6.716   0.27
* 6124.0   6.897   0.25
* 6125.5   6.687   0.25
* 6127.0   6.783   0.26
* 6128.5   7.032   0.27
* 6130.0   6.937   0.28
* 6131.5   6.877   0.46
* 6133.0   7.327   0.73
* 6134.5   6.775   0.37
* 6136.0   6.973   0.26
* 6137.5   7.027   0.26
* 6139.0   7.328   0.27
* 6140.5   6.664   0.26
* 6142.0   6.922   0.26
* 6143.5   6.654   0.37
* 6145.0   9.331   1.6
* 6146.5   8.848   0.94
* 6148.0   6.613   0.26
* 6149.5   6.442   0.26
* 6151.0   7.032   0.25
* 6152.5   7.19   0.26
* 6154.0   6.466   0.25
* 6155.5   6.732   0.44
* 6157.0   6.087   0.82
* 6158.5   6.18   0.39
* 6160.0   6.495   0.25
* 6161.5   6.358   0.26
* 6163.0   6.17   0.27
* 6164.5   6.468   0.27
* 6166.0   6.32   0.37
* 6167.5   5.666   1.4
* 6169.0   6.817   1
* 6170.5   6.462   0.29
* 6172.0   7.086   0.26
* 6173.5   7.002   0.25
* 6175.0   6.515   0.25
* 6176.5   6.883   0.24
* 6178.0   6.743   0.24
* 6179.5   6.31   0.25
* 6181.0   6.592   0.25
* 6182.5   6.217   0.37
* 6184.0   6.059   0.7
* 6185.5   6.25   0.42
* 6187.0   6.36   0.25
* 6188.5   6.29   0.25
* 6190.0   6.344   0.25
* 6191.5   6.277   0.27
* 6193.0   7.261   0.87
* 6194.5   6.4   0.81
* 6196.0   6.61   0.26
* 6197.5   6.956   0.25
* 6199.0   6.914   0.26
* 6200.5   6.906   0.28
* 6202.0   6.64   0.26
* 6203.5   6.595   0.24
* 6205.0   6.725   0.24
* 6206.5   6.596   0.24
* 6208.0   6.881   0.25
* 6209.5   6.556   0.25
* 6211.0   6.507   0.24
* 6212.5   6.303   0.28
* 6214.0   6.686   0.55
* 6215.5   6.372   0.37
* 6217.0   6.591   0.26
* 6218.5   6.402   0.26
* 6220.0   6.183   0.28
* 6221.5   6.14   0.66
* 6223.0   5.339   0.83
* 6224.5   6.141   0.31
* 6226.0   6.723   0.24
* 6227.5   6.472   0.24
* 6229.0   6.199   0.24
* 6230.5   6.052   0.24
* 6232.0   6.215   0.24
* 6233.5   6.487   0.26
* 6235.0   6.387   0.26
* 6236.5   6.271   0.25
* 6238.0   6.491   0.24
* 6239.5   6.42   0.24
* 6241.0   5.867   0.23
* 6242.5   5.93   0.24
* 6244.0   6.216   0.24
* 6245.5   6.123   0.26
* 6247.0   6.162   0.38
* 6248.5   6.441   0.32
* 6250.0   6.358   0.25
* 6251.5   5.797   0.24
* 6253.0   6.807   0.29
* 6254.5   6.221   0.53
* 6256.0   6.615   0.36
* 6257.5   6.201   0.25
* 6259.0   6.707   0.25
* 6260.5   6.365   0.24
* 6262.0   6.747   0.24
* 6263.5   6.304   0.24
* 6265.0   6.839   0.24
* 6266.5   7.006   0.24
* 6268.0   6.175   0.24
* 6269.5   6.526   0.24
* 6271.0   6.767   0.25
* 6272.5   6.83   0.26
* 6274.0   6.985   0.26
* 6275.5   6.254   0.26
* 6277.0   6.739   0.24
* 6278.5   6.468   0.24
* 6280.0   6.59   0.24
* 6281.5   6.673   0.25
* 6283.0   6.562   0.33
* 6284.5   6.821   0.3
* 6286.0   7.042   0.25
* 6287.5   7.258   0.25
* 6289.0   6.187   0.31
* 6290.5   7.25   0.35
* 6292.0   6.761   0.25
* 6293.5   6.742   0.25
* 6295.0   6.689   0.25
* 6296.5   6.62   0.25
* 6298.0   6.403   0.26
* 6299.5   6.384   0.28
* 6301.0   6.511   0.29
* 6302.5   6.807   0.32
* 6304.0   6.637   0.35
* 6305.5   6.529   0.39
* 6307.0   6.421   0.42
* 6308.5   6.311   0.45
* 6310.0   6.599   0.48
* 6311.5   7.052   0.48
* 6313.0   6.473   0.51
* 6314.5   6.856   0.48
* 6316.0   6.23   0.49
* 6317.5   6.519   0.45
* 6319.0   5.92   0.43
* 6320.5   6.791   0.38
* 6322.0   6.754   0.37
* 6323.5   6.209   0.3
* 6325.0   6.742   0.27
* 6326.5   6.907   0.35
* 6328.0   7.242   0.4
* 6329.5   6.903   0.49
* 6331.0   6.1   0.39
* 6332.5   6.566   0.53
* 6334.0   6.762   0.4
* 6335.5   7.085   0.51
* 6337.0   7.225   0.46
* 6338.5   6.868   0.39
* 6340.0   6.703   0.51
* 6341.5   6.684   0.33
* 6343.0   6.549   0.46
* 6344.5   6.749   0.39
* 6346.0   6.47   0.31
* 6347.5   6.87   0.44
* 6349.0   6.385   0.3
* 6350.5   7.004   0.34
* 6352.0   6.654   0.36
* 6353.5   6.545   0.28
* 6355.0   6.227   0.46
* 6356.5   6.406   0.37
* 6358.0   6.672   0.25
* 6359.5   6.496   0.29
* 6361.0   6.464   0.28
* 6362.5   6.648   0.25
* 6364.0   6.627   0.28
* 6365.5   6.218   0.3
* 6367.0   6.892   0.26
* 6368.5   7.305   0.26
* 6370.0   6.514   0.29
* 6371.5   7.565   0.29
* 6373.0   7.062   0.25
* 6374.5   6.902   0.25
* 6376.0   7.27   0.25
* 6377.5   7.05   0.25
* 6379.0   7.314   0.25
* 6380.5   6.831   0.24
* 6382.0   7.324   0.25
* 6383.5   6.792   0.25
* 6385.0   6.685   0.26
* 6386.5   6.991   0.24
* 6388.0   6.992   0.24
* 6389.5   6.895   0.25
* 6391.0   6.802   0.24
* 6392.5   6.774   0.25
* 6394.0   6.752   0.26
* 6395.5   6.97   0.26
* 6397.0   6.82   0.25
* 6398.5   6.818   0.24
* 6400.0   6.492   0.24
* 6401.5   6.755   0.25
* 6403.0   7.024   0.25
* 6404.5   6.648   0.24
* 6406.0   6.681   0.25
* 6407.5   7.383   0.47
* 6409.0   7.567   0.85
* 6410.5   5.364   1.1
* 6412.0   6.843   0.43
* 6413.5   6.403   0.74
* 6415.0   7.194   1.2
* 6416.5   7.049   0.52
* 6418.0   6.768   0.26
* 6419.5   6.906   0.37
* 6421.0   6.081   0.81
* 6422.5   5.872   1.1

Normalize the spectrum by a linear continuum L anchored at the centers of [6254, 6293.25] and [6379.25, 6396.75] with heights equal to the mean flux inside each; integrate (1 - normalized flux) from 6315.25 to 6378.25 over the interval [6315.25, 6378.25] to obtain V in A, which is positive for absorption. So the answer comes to 1.0 A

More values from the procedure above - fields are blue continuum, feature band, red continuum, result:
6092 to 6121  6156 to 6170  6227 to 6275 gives 1.1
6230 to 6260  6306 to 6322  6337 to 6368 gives -0.1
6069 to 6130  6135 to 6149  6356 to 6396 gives -0.7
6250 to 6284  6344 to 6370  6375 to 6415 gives 0.6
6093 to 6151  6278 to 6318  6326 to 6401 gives 1.4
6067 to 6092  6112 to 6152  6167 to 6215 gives -2.1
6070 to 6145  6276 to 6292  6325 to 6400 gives 0.3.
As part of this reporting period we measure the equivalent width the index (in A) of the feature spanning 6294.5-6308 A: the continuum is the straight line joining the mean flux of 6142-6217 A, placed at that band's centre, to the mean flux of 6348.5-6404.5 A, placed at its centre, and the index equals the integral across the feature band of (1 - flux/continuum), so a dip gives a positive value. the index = 0.4 A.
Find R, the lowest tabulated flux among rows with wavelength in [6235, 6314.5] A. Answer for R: 5.797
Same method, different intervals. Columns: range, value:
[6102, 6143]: 6.592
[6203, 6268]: 5.339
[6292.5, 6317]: 6.23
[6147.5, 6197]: 5.666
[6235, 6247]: 5.867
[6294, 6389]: 5.92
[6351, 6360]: 6.227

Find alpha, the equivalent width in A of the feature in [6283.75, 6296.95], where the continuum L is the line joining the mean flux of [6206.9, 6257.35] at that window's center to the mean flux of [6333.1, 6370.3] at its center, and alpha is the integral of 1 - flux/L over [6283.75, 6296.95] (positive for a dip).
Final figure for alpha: -0.67 A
